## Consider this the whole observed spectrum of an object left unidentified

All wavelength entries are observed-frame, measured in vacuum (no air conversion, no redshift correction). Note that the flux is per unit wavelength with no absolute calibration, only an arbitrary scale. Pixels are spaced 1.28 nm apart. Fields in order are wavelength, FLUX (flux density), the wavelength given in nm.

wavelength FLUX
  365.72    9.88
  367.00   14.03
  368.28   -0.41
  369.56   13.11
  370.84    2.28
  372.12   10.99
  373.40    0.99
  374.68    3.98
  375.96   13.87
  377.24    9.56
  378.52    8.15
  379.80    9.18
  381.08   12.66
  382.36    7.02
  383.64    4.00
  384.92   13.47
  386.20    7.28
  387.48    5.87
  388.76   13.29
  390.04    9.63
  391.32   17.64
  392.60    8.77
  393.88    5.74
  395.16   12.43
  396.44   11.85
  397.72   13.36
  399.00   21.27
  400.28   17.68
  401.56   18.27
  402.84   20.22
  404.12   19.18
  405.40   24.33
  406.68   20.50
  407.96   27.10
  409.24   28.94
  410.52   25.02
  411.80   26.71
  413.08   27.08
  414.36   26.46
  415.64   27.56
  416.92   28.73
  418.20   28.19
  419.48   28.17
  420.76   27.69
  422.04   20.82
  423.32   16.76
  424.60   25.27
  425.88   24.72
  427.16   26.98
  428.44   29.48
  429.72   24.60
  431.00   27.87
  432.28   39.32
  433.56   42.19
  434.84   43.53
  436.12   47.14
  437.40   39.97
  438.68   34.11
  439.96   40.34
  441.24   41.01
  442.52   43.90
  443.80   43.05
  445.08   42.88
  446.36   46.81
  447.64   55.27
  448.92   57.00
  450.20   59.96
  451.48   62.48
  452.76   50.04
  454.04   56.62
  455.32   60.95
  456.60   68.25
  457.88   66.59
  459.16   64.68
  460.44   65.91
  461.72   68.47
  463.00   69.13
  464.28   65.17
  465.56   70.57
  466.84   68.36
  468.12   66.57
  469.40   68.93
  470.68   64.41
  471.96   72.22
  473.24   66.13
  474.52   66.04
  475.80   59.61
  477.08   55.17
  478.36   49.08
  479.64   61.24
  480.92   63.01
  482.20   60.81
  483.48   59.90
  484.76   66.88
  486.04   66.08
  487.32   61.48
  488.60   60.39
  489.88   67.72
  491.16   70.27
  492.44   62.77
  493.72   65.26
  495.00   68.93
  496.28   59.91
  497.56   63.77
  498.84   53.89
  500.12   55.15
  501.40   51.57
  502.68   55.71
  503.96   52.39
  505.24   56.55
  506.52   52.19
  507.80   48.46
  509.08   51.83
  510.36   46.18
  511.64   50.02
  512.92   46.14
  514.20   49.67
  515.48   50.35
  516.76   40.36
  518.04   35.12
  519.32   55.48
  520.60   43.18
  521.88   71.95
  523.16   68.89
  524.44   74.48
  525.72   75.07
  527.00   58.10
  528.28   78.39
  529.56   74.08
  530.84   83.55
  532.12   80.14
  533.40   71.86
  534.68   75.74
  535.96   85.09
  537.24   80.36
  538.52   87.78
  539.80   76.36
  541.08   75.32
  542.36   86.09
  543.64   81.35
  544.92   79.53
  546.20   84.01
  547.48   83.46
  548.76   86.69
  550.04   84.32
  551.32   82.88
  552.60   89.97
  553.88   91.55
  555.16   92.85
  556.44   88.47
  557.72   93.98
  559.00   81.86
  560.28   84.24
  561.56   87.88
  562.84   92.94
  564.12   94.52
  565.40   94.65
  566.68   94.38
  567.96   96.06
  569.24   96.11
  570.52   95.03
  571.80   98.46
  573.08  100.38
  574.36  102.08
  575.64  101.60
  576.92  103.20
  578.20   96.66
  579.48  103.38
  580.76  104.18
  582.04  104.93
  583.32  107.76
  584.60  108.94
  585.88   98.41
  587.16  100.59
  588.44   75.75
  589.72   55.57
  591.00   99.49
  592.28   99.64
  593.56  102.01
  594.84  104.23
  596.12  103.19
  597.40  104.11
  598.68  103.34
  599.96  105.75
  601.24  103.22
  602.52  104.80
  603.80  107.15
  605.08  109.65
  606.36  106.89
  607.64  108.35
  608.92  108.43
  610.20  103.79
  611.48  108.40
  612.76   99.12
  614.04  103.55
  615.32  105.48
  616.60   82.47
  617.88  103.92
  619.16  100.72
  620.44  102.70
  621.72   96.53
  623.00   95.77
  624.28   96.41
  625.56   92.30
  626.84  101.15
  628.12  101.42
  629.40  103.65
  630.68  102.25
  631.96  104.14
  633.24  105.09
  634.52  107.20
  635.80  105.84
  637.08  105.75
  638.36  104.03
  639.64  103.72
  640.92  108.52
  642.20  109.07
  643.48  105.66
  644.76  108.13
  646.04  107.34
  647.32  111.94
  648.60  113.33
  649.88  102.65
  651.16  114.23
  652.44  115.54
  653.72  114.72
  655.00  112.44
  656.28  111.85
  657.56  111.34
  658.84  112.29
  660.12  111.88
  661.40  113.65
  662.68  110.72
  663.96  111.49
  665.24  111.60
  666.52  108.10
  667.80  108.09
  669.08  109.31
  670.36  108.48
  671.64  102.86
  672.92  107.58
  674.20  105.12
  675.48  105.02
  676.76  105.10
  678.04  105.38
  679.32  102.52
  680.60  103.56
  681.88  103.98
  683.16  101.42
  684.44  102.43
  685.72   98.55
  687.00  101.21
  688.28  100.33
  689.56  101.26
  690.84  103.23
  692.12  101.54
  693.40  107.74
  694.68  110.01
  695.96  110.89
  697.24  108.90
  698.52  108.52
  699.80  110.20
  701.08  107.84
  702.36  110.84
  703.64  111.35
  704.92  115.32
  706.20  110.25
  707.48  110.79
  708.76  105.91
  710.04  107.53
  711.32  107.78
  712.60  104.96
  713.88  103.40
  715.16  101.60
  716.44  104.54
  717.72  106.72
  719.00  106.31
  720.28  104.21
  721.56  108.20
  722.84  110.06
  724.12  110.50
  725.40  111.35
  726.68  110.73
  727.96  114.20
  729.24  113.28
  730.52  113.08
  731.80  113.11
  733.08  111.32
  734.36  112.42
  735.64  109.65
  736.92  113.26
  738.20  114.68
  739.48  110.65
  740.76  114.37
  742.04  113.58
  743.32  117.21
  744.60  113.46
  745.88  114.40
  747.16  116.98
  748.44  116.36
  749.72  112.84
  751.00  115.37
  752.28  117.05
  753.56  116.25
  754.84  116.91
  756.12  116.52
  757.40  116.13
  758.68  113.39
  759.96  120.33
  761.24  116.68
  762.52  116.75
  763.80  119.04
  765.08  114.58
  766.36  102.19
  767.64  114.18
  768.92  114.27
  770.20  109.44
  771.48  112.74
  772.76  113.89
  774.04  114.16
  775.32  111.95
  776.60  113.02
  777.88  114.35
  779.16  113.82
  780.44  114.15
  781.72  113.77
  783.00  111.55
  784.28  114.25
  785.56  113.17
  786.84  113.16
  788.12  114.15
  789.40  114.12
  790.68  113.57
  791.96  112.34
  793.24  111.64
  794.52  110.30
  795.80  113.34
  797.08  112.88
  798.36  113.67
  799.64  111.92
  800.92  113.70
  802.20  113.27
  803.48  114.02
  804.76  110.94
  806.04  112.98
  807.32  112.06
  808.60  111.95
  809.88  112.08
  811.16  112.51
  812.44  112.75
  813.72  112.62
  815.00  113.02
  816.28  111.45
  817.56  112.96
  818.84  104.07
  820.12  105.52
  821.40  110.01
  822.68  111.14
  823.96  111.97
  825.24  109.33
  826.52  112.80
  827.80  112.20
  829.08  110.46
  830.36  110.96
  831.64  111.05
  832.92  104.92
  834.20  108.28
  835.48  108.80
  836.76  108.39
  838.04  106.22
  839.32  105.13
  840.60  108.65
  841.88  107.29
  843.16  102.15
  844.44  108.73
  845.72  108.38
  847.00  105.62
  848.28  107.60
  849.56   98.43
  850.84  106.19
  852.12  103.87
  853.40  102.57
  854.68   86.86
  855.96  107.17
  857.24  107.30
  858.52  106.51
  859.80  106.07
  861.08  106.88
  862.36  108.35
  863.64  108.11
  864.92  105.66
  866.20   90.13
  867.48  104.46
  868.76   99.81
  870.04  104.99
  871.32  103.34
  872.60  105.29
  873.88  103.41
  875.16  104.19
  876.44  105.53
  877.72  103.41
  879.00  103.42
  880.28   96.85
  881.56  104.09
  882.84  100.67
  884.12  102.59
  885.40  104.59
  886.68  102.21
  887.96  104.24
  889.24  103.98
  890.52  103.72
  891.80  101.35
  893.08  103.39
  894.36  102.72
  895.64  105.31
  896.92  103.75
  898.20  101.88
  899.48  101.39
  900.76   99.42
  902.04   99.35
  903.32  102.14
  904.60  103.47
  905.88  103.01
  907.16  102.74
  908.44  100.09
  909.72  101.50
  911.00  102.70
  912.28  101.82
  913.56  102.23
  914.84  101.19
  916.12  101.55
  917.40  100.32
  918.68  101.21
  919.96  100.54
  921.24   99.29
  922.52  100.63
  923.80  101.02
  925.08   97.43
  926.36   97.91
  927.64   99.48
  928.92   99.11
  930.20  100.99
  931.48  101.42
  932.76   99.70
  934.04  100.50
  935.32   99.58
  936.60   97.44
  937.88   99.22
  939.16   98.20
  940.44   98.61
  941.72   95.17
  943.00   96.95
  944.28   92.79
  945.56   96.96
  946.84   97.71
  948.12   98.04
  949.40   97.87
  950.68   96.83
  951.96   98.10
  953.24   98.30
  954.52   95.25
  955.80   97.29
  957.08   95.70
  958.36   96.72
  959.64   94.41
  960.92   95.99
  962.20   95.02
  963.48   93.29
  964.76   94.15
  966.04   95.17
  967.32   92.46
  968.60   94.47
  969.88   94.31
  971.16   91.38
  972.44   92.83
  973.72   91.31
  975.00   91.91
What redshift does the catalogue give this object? 0.00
